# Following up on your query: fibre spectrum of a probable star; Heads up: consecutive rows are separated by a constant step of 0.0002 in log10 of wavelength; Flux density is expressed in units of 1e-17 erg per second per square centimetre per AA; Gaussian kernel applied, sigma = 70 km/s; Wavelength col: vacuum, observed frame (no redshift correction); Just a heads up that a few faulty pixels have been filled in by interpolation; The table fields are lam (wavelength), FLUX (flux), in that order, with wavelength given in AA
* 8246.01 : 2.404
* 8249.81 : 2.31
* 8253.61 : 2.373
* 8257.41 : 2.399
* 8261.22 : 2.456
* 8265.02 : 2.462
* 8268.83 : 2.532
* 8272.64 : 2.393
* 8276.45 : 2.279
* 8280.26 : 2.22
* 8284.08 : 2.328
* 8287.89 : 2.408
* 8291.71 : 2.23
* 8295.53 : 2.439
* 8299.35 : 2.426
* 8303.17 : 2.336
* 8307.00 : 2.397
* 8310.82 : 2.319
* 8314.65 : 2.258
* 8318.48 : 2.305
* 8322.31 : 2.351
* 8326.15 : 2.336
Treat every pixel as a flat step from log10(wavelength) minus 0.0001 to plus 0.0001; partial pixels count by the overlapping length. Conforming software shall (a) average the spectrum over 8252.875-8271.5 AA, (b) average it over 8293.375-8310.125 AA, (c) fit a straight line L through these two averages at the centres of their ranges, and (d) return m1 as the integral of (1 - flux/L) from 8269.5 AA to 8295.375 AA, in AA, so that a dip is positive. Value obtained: 1.0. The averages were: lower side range 2.45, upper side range 2.39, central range 2.33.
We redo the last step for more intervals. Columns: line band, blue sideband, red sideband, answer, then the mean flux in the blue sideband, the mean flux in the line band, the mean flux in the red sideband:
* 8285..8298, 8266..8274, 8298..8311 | 0.27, 2.47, 2.36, 2.37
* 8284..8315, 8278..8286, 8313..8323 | -0.91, 2.28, 2.36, 2.3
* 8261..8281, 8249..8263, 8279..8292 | -0.39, 2.39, 2.4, 2.31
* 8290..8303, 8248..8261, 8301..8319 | -0.14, 2.37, 2.36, 2.33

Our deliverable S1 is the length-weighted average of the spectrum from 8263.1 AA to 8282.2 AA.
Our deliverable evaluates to 2.38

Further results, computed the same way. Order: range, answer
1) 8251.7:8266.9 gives 2.42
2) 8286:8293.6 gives 2.32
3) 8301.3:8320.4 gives 2.32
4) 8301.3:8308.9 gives 2.36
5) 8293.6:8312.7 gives 2.38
